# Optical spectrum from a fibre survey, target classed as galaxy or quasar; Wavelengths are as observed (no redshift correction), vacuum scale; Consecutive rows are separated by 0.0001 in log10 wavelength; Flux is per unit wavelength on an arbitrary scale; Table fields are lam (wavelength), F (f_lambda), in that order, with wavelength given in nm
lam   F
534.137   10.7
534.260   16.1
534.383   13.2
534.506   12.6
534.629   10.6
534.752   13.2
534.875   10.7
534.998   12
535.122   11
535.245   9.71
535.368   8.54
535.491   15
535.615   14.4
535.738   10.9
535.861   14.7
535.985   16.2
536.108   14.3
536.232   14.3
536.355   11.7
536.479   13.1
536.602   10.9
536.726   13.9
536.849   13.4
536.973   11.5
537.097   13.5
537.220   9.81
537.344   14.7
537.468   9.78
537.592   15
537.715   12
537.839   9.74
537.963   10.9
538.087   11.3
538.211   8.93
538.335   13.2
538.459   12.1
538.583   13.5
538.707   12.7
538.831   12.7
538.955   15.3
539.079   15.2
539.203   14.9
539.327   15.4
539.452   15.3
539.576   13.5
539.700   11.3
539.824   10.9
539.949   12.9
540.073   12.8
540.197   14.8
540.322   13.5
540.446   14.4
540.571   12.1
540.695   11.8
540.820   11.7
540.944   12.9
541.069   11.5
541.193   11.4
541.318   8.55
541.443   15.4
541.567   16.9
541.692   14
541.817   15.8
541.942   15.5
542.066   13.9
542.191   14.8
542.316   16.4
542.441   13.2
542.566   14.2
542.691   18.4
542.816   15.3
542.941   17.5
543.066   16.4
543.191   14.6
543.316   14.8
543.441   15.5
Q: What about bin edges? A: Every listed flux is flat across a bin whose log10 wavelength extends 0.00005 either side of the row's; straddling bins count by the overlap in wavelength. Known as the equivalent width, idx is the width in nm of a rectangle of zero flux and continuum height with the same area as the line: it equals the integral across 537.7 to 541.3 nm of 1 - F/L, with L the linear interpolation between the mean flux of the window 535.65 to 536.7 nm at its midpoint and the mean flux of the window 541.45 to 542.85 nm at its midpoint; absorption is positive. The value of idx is 0.44 nm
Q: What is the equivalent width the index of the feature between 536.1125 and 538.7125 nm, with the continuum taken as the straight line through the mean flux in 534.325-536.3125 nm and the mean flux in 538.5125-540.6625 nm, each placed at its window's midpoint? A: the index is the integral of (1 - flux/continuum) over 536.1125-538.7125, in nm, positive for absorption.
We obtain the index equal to 0.17 nm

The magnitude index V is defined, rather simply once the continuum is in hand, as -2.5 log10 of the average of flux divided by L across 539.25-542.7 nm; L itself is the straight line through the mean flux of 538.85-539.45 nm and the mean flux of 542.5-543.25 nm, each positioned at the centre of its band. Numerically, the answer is 0.14 mag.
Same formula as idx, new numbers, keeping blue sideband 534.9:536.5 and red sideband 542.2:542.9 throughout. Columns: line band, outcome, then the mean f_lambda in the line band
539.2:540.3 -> 0.07 nm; 13.5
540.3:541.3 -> 0.17 nm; 12.2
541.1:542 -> 0.07 nm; 13.8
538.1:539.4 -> 0.06 nm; 13.3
